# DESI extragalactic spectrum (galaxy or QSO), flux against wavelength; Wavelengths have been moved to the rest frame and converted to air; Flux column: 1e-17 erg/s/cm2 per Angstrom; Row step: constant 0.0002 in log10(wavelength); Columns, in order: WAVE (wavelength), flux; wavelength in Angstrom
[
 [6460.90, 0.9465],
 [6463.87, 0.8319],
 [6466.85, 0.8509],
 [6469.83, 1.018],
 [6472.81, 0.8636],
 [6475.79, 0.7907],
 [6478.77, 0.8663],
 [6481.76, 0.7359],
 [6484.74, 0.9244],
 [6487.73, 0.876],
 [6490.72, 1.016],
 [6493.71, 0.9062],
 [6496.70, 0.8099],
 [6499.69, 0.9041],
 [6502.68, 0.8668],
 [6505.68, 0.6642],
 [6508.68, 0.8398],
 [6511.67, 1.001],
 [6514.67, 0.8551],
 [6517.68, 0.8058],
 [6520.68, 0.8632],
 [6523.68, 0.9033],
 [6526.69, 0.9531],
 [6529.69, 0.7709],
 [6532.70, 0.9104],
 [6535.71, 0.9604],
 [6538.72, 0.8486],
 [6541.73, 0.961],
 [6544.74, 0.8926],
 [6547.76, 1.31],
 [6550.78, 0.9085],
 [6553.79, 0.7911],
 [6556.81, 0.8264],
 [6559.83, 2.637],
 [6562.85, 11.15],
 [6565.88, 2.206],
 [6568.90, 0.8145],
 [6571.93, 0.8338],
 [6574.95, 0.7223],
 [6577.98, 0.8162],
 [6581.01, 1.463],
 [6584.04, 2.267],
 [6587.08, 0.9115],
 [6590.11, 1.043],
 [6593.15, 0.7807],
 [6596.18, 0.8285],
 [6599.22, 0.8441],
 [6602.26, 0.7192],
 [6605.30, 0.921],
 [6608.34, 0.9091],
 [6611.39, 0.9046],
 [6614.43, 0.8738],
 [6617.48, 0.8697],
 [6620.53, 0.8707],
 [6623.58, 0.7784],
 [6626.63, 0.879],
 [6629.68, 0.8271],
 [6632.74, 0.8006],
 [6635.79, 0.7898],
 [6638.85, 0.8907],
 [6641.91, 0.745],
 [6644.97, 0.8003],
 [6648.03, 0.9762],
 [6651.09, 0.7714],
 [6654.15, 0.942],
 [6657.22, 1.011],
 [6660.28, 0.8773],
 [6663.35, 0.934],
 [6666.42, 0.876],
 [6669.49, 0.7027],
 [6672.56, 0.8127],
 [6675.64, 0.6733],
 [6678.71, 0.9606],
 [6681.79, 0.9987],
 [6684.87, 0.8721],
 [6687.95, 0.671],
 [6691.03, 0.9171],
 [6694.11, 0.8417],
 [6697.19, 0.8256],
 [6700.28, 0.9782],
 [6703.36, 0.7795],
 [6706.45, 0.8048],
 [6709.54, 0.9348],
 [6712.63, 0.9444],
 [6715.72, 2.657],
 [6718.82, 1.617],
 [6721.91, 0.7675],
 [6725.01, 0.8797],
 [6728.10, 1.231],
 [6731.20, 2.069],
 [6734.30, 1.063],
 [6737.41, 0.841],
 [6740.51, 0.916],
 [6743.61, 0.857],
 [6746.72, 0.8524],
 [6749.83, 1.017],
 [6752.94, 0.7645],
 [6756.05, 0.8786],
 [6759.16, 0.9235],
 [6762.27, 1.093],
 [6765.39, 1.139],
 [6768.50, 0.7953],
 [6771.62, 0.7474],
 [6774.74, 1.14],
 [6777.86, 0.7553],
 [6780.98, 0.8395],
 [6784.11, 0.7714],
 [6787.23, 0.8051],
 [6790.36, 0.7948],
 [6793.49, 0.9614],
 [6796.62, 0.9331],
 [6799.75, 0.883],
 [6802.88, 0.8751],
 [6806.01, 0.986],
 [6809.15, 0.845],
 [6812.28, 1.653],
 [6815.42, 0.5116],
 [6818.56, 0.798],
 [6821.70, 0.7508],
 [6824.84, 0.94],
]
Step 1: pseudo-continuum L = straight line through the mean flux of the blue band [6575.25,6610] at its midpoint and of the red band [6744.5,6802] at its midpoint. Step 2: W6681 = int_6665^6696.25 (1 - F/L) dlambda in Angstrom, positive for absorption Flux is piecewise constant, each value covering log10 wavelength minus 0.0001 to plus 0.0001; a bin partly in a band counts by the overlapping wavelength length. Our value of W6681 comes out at 4.3 Angstrom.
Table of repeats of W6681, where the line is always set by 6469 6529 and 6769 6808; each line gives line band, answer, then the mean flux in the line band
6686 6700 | 0.7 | 0.83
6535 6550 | -2.1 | 0.992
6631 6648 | 1.0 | 0.82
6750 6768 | -1.7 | 0.955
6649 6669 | -0.5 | 0.894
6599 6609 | 0.3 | 0.844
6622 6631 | 0.4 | 0.829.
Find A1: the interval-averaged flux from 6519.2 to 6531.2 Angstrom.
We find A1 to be 0.873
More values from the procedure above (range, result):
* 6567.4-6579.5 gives 0.797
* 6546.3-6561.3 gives 1.29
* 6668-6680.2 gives 0.787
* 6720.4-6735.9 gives 1.2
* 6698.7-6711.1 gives 0.874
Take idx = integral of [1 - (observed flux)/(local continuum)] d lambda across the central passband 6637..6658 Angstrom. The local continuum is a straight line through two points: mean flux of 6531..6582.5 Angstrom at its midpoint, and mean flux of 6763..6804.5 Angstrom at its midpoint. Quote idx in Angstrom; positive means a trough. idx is 7.71 Angstrom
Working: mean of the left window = 1.71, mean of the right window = 0.884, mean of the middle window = 0.87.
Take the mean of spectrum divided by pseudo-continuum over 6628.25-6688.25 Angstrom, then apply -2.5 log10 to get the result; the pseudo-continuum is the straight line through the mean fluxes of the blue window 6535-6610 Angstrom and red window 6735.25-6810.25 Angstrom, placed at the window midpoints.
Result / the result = 0.41 mag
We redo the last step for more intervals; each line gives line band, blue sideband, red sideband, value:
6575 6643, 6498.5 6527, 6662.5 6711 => -0.102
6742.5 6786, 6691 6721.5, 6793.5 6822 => 0.130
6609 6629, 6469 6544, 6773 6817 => 0.032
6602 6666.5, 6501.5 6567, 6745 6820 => 0.407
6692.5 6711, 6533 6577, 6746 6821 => 0.386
